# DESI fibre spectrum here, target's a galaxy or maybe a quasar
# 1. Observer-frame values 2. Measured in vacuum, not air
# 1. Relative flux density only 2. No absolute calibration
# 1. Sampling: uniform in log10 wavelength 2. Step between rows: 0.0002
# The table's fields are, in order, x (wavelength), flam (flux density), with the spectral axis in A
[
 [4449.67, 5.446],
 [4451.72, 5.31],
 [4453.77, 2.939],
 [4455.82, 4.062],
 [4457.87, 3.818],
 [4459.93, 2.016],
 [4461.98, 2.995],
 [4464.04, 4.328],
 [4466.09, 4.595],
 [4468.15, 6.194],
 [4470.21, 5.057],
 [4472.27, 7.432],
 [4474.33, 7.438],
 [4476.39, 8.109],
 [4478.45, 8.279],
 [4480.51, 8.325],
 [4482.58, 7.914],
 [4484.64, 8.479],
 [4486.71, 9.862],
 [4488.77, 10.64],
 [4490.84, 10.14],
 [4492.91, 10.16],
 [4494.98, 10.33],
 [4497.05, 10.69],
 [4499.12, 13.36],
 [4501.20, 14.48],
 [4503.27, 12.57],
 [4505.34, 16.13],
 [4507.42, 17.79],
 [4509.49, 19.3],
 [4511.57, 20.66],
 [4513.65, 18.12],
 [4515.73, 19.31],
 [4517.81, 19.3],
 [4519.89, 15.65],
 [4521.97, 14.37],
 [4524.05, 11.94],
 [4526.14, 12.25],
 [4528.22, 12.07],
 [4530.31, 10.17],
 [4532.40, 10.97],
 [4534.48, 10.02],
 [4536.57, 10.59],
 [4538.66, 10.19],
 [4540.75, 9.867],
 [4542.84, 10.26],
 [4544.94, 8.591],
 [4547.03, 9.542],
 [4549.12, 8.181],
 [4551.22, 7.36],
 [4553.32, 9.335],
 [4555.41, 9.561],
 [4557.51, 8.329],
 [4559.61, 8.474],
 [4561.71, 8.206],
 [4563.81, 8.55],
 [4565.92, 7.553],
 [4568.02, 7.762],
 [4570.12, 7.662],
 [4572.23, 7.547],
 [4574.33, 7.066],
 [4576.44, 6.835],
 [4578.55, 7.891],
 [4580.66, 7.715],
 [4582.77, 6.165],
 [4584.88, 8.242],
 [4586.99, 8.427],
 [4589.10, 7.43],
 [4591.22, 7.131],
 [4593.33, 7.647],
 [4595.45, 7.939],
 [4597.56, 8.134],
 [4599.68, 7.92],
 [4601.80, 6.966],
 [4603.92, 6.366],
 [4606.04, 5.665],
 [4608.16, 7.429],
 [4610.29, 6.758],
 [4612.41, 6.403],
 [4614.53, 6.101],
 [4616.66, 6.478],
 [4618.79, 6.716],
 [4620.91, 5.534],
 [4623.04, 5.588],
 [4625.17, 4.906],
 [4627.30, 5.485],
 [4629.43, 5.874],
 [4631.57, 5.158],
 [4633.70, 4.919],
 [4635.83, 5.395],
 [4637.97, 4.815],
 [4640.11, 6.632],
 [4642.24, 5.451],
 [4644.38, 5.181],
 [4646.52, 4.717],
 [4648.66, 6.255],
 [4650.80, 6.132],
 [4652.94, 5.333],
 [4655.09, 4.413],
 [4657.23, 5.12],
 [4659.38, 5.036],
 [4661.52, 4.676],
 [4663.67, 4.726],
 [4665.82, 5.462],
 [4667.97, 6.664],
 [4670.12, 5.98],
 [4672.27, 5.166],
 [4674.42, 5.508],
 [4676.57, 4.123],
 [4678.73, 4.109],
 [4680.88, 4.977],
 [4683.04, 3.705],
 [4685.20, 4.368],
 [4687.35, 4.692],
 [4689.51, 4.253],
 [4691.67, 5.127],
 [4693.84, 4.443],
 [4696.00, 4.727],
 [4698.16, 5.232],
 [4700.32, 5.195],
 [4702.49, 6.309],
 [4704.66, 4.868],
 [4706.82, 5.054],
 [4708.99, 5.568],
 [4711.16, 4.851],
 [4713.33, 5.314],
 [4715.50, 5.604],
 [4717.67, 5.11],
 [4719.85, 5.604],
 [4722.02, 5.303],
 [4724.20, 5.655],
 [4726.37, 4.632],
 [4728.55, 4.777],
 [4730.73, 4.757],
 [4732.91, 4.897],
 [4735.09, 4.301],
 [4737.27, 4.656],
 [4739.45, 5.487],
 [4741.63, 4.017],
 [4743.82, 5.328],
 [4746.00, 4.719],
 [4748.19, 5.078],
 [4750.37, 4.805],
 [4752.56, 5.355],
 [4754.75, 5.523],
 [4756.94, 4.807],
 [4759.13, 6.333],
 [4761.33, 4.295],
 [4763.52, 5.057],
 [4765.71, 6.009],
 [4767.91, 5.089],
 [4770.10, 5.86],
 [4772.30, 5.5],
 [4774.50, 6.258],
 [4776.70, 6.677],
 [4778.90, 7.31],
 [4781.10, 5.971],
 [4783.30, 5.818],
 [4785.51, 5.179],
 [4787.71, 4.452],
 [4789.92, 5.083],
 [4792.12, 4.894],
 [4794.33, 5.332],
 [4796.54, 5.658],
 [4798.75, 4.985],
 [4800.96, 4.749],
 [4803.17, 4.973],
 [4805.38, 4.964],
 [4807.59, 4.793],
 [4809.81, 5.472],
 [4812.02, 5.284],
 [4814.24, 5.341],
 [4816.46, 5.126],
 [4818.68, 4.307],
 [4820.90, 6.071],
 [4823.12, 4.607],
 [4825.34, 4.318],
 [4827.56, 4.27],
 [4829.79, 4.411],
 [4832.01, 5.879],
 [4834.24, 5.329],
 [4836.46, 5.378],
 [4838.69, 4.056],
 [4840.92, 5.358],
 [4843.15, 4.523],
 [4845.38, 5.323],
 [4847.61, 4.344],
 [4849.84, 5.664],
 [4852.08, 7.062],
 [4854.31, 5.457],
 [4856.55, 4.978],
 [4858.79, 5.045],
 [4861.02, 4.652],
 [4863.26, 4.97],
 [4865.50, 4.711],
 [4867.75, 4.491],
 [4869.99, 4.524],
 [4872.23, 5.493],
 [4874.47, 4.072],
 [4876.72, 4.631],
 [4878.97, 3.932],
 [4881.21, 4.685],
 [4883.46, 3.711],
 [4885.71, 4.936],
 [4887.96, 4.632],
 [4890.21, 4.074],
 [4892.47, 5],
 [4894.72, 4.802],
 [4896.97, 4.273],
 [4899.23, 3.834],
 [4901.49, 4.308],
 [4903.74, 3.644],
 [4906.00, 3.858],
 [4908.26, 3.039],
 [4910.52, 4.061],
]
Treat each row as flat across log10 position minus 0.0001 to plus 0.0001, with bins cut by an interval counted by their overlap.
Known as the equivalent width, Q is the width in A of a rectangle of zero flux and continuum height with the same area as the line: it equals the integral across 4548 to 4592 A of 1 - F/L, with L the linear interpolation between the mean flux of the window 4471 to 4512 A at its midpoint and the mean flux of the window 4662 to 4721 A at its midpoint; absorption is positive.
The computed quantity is 5.2 A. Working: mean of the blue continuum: 11.4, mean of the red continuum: 5.06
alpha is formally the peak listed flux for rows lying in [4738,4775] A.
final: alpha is 6.333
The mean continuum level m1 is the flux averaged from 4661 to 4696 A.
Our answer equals 4.87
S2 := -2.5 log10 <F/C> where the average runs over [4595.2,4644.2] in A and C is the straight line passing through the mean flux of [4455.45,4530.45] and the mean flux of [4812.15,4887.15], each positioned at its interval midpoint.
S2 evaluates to 0.38 mag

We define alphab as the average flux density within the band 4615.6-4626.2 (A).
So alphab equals 5.85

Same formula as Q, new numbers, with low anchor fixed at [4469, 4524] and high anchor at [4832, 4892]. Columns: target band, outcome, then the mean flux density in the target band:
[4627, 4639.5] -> 5.6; 5.31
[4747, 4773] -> 6.2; 5.3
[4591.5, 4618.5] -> 8.5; 6.98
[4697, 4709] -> 4.1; 5.35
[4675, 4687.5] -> 6.2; 4.35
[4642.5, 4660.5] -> 7.7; 5.28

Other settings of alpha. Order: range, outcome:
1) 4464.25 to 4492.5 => 10.64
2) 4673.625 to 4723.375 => 6.309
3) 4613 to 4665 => 6.716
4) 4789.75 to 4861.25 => 7.062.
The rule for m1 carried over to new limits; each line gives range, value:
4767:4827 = 5.33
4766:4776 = 5.74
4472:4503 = 9.84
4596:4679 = 5.75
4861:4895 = 4.57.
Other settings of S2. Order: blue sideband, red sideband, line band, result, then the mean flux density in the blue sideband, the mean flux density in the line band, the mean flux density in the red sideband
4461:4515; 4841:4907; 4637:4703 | 0.46 mag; 10.6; 5.1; 4.69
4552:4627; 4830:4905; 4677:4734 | 0.25 mag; 7.3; 4.96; 4.77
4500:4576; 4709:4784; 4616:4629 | 0.49 mag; 11.6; 5.77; 5.32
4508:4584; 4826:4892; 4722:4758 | 0.39 mag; 10.8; 4.94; 4.84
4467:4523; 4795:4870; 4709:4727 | 0.37 mag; 12.2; 5.29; 5.04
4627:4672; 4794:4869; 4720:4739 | 0.07 mag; 5.4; 4.93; 5.05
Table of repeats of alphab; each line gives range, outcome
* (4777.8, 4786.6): 6.07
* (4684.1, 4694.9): 4.57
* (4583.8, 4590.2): 8.02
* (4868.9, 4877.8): 4.68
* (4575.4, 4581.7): 7.48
